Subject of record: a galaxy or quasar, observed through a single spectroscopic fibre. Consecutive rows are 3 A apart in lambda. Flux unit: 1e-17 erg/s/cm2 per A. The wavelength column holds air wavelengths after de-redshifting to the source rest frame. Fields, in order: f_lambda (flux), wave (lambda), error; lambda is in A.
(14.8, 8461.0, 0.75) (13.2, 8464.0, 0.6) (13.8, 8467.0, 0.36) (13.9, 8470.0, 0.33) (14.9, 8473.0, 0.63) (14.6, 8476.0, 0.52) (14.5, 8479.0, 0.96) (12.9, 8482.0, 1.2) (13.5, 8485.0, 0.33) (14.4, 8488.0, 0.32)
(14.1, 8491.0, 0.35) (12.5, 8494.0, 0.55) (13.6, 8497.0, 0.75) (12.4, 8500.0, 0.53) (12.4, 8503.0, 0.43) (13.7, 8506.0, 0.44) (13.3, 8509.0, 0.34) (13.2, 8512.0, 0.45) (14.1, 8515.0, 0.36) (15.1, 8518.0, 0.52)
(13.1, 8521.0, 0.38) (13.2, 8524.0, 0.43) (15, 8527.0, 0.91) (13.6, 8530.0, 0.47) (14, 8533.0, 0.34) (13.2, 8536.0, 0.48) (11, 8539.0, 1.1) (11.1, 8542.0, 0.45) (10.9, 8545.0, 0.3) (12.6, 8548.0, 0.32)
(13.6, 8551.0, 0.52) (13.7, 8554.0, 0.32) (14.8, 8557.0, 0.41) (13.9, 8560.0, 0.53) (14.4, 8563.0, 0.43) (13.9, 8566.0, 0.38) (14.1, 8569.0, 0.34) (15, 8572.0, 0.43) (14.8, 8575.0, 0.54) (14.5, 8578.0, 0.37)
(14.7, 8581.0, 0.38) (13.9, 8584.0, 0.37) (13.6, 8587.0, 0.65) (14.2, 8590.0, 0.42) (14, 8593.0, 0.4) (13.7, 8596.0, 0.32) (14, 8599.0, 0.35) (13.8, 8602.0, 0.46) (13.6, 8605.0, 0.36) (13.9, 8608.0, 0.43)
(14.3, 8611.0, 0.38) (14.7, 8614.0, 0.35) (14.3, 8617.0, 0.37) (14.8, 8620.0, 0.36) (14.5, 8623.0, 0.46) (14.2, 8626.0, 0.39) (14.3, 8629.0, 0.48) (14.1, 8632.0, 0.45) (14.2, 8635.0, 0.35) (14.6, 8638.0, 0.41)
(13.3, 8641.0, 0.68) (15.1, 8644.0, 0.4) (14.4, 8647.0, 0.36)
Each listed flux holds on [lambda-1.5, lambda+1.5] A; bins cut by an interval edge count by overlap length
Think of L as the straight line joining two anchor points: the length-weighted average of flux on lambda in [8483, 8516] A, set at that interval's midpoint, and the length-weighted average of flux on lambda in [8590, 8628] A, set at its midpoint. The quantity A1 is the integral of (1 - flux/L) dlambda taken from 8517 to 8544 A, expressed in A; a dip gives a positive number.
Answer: 0.81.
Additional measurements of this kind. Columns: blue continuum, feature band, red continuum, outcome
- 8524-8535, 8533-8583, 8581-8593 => 1.7 A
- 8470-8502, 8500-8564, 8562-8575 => 3.6 A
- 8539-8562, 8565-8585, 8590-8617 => -1.6 A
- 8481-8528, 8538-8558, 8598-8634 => 1.9 A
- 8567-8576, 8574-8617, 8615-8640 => 1.1 A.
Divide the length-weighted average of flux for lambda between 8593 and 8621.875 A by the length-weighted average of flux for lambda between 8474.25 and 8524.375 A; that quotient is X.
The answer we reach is 1.04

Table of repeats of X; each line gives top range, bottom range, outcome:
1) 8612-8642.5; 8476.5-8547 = 1.08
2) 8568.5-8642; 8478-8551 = 1.07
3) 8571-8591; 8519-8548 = 1.12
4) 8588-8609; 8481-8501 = 1.04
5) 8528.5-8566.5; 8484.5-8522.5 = 0.97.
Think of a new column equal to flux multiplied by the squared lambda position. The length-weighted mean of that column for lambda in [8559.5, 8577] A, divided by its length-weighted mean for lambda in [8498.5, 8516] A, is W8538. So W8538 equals 1.11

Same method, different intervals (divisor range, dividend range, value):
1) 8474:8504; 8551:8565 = 1.06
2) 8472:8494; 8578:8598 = 1.03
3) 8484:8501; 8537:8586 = 1.02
